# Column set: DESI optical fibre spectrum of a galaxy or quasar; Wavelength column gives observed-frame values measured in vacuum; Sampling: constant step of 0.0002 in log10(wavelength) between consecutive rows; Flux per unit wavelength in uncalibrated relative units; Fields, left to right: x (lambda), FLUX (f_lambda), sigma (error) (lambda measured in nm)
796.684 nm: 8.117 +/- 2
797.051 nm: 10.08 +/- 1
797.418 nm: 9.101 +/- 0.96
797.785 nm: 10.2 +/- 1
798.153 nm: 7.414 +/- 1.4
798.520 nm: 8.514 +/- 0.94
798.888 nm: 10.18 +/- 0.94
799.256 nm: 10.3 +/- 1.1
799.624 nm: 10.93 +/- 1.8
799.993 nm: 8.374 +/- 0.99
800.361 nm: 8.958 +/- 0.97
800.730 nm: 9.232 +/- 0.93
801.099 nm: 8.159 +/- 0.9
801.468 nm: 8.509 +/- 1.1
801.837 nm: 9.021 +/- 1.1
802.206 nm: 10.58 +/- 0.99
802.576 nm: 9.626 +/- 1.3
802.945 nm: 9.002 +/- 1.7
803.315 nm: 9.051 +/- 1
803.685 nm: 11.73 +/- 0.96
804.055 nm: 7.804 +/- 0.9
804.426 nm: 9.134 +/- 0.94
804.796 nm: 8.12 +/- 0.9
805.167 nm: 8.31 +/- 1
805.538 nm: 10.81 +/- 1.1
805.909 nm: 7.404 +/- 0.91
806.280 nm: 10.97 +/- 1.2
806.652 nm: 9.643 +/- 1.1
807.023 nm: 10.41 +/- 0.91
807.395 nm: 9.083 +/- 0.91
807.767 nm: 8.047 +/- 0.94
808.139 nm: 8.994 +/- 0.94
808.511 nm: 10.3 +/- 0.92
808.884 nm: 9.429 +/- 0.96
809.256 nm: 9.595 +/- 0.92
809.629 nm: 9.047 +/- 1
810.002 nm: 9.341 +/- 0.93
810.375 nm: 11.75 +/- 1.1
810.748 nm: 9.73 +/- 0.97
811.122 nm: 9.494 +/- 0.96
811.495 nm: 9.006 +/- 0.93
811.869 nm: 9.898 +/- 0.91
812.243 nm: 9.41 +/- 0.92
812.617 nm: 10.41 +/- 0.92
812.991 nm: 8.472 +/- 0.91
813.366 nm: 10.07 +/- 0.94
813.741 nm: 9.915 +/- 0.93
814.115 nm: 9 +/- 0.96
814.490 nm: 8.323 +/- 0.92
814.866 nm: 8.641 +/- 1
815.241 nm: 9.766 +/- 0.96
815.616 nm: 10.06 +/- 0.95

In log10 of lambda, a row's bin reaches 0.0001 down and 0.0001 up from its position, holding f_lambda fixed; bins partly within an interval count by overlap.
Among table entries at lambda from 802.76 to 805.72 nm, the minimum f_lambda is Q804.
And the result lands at 7.804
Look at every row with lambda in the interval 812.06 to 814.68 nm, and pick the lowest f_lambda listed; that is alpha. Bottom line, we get 8.323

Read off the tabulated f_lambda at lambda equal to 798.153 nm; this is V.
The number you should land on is 7.414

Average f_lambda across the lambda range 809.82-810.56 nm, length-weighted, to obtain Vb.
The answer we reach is 10.6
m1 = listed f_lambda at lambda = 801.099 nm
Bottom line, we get 8.159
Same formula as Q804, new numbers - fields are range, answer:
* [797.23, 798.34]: 7.414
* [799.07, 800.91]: 8.374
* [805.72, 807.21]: 7.404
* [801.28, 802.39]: 8.509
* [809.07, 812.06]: 9.006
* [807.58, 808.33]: 8.047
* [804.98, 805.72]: 8.31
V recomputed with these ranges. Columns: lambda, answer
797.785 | 10.2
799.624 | 10.93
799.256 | 10.3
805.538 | 10.81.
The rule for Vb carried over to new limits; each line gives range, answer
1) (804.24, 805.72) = 9.09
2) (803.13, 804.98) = 9.17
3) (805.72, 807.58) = 9.5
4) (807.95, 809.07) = 9.57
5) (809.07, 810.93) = 9.9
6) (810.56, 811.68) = 9.42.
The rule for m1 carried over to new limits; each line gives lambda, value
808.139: 8.994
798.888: 10.18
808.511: 10.3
